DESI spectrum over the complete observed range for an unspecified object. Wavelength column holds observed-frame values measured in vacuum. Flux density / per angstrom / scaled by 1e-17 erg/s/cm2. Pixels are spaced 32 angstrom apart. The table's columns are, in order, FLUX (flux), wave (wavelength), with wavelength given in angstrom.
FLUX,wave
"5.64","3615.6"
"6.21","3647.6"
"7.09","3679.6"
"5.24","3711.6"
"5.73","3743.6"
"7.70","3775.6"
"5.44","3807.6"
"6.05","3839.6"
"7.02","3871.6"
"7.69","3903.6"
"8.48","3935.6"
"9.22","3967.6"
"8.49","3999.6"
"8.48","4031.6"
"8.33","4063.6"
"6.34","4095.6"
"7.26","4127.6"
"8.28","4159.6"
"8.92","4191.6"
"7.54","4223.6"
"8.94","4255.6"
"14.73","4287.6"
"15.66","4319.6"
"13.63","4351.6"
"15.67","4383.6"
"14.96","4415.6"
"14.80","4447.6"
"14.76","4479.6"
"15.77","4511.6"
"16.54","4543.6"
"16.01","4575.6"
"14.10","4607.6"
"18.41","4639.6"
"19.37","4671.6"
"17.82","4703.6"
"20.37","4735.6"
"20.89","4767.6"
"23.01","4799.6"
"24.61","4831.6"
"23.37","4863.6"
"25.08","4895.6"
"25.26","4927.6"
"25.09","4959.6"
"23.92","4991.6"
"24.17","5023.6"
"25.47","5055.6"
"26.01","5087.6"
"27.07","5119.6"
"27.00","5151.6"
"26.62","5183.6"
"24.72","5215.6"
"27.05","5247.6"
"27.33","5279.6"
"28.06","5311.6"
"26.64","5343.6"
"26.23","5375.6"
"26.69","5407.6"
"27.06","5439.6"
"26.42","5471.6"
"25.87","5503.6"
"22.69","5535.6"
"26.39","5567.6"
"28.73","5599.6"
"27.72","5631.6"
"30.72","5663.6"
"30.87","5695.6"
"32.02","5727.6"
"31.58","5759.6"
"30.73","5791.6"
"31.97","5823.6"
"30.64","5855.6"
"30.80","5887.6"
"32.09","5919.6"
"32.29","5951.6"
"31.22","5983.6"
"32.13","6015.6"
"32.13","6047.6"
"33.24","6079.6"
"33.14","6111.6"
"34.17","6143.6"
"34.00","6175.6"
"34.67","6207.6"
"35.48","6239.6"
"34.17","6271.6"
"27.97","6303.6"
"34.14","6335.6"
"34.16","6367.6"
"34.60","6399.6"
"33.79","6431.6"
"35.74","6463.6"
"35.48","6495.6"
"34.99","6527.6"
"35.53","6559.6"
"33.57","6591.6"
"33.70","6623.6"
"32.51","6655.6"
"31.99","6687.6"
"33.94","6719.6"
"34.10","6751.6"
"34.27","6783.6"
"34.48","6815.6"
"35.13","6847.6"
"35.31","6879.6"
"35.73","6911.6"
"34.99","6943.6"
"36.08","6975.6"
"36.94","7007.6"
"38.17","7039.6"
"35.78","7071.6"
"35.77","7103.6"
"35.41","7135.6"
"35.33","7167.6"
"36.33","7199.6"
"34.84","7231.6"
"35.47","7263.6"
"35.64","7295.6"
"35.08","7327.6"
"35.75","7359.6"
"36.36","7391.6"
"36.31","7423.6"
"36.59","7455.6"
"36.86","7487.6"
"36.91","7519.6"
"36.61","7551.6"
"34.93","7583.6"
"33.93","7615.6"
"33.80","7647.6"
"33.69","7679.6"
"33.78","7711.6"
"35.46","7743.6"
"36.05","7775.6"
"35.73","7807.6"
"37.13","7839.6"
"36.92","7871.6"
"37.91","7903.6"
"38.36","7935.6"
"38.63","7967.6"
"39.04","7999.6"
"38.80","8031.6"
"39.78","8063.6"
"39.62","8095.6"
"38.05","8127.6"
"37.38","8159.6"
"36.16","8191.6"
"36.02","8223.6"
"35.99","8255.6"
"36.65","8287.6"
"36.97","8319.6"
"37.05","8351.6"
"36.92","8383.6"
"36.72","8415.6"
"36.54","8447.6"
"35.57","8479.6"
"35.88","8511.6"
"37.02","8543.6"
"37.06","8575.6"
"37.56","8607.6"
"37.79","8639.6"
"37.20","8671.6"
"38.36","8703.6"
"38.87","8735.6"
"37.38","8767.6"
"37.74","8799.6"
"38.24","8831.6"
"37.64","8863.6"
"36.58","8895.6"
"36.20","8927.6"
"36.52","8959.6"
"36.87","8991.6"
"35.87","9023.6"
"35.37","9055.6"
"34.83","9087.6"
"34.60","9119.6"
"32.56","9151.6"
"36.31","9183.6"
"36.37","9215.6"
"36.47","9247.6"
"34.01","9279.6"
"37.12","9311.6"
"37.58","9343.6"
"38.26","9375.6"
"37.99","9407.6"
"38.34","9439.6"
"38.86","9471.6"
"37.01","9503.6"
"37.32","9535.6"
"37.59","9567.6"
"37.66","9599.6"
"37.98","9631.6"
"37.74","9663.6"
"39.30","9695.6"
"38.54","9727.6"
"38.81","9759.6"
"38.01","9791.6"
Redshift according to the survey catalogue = 0.070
